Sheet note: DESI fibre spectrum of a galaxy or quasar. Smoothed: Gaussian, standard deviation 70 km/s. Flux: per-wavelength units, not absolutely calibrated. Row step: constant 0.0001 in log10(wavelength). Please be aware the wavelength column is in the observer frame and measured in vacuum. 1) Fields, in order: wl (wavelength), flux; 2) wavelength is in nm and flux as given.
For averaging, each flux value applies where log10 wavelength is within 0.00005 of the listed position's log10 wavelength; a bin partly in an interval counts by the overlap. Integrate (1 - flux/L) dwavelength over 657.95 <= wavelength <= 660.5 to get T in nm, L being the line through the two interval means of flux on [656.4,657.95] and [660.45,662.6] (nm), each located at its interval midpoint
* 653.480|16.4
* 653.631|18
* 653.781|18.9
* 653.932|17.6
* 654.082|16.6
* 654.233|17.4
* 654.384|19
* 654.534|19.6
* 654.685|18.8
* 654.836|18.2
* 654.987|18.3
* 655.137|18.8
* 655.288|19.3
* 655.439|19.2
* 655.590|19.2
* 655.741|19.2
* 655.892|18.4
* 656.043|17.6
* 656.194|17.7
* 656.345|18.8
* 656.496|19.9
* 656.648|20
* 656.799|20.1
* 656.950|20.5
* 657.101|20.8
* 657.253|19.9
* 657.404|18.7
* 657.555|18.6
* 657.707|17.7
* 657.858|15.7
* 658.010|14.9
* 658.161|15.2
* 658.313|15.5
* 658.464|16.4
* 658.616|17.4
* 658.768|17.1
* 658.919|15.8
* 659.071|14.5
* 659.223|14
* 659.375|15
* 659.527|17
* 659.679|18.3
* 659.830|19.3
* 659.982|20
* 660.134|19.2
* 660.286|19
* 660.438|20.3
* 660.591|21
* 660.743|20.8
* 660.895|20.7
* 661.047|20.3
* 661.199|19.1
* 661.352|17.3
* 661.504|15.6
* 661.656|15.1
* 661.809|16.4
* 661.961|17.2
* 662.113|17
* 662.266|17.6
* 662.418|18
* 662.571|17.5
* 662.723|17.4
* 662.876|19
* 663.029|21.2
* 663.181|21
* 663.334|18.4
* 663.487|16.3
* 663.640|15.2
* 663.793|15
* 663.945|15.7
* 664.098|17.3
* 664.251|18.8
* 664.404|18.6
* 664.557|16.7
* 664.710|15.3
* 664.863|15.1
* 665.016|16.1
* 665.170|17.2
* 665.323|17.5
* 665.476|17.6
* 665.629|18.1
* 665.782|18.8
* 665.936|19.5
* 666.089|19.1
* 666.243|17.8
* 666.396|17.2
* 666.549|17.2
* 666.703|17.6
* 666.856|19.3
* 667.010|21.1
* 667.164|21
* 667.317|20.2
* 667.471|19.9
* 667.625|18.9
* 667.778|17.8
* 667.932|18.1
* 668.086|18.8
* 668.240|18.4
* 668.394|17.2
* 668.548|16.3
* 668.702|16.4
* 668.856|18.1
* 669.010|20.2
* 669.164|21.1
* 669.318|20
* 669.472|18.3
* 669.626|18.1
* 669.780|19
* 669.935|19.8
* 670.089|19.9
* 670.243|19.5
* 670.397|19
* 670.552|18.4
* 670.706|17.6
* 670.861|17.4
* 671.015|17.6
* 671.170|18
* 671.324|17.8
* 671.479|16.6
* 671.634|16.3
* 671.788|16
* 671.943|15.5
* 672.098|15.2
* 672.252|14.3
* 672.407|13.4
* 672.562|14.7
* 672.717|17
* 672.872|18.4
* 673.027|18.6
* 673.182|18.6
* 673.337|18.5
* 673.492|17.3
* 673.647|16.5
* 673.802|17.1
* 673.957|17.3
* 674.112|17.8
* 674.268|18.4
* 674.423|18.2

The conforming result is 0.23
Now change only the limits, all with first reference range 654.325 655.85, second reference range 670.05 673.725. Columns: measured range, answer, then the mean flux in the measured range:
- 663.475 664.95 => 0.13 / 16.4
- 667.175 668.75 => -0.07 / 18.3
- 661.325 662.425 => 0.09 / 16.7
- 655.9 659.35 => 0.21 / 17.6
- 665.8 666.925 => -0.03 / 18.3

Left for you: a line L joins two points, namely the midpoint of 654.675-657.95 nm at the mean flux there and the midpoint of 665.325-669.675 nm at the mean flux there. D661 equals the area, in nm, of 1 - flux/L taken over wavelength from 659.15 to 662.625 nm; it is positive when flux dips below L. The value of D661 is 0.13 nm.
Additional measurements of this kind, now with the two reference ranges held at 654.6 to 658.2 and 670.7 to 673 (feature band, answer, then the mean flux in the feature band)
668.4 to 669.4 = -0.11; 18.6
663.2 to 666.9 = 0.00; 17.3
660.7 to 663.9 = -0.02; 17.9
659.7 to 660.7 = -0.09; 19.8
